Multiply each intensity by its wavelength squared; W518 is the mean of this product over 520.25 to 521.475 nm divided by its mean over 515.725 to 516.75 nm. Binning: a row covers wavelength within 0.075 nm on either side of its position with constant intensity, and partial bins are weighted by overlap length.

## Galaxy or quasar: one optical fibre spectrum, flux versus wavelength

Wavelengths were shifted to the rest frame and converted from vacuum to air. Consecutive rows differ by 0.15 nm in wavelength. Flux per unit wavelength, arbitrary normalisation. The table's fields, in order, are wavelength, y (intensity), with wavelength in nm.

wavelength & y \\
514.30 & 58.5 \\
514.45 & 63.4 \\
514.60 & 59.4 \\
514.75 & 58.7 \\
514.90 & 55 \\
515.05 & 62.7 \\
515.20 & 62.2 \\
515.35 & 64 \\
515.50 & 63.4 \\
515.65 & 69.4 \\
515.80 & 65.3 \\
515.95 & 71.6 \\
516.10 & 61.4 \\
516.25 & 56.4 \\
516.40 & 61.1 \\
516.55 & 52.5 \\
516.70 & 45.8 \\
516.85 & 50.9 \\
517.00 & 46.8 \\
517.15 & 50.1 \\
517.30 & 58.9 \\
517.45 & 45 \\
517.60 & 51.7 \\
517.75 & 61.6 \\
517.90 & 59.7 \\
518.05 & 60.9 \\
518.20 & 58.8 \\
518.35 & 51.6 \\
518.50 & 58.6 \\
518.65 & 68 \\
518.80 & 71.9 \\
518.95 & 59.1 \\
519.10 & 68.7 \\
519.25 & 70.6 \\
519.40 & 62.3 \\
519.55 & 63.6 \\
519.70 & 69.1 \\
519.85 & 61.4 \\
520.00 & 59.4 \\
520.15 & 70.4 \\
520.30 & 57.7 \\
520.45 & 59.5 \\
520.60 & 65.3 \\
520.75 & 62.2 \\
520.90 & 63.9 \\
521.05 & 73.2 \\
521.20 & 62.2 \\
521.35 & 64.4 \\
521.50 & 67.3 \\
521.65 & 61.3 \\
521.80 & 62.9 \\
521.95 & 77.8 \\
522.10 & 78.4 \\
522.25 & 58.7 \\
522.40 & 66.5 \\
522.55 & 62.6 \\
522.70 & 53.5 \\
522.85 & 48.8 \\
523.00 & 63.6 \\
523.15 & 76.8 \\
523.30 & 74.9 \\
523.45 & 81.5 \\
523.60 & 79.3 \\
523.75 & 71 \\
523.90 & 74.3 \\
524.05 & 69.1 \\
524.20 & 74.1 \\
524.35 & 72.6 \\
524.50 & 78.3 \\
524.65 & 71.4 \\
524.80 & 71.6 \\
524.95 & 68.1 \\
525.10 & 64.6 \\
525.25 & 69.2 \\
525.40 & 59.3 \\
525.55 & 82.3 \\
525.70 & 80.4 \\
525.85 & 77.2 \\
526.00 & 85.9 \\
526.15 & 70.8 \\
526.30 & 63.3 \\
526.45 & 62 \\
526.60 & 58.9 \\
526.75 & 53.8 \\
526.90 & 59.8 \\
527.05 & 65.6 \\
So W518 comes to 1.09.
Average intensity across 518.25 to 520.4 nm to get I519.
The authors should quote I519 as 63.6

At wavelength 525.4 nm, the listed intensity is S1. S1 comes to 59.3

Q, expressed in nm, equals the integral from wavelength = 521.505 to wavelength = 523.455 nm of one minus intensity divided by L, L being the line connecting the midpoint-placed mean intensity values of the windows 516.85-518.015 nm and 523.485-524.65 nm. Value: 0.08 nm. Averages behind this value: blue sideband 53.5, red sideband 74.2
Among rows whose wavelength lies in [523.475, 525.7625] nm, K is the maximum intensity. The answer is 82.3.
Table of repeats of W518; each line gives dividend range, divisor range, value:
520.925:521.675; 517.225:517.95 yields 1.21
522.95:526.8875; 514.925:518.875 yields 1.25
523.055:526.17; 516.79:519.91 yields 1.27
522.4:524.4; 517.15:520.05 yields 1.16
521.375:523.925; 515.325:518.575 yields 1.21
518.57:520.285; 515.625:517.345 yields 1.16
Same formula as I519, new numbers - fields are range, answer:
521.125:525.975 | 69.7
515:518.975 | 58.8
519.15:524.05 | 66.4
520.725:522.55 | 66.5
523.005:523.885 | 75.5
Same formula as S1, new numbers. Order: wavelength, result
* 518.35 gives 51.6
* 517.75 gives 61.6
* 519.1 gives 68.7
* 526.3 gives 63.3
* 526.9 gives 59.8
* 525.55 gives 82.3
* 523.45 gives 81.5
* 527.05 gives 65.6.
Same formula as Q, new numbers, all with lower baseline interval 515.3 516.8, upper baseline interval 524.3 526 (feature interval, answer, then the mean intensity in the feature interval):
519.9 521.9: 0.098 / 64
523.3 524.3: -0.053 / 74.8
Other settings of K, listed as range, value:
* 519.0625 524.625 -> 81.5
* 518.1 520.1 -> 71.9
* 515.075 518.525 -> 71.6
